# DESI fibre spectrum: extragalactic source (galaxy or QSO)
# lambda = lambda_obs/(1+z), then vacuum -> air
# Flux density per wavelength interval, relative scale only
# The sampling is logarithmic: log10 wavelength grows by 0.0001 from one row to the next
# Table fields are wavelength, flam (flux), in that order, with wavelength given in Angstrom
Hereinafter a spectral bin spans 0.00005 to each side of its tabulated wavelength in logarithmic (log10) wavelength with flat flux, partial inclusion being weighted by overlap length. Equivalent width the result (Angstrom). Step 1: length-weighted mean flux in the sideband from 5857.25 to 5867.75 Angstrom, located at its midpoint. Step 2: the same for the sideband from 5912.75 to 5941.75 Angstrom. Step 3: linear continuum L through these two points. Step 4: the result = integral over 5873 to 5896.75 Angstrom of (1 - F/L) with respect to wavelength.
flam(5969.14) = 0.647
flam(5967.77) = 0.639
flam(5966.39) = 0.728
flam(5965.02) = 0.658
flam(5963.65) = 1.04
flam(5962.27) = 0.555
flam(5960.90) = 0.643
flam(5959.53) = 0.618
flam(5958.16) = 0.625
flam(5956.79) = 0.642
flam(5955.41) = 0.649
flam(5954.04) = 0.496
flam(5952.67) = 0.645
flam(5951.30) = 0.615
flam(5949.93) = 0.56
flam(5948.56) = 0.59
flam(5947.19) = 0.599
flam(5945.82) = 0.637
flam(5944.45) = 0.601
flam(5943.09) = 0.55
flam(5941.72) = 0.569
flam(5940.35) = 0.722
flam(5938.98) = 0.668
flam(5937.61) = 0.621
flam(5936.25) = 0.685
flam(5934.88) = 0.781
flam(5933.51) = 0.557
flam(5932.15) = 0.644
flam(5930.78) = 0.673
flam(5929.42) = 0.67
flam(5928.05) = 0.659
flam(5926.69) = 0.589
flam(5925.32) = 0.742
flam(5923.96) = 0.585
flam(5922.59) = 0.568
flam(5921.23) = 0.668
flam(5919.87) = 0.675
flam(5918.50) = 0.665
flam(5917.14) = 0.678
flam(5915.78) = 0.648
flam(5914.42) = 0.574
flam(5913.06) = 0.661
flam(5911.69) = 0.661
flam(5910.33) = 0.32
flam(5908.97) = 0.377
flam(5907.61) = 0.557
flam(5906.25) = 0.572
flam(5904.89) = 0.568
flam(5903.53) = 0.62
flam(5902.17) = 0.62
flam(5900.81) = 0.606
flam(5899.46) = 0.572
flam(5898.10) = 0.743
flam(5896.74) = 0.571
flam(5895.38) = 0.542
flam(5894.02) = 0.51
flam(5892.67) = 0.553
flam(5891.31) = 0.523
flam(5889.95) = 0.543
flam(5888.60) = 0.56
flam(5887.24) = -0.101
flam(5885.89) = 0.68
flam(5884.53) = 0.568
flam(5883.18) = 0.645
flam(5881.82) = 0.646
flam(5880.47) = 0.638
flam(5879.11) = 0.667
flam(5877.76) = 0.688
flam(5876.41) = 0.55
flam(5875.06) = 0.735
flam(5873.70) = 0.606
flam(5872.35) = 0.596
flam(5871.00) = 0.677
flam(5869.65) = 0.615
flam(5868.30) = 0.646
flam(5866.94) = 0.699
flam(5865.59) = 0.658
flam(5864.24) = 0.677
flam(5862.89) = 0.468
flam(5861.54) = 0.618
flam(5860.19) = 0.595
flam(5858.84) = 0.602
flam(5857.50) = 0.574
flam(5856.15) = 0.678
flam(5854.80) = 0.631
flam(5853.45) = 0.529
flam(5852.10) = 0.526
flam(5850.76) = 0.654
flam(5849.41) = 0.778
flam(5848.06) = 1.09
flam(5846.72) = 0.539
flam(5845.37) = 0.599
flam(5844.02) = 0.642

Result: 2.4 Angstrom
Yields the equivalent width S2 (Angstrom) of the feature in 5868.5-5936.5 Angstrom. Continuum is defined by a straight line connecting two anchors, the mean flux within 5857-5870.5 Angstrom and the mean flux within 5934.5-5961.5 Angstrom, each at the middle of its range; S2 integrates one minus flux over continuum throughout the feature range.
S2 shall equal 2.3 Angstrom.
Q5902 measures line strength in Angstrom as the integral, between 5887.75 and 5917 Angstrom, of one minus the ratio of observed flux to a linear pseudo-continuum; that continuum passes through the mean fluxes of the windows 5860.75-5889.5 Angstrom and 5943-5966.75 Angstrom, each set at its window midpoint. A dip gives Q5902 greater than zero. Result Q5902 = 2.18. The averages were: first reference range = 0.596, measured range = 0.565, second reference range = 0.637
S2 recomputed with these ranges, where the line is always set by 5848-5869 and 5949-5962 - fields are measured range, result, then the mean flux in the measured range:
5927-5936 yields -0.7 Angstrom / 0.662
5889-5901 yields 1.1 Angstrom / 0.572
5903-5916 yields 1.5 Angstrom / 0.552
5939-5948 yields -0.1 Angstrom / 0.617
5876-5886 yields -0.1 Angstrom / 0.635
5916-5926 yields -0.6 Angstrom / 0.654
